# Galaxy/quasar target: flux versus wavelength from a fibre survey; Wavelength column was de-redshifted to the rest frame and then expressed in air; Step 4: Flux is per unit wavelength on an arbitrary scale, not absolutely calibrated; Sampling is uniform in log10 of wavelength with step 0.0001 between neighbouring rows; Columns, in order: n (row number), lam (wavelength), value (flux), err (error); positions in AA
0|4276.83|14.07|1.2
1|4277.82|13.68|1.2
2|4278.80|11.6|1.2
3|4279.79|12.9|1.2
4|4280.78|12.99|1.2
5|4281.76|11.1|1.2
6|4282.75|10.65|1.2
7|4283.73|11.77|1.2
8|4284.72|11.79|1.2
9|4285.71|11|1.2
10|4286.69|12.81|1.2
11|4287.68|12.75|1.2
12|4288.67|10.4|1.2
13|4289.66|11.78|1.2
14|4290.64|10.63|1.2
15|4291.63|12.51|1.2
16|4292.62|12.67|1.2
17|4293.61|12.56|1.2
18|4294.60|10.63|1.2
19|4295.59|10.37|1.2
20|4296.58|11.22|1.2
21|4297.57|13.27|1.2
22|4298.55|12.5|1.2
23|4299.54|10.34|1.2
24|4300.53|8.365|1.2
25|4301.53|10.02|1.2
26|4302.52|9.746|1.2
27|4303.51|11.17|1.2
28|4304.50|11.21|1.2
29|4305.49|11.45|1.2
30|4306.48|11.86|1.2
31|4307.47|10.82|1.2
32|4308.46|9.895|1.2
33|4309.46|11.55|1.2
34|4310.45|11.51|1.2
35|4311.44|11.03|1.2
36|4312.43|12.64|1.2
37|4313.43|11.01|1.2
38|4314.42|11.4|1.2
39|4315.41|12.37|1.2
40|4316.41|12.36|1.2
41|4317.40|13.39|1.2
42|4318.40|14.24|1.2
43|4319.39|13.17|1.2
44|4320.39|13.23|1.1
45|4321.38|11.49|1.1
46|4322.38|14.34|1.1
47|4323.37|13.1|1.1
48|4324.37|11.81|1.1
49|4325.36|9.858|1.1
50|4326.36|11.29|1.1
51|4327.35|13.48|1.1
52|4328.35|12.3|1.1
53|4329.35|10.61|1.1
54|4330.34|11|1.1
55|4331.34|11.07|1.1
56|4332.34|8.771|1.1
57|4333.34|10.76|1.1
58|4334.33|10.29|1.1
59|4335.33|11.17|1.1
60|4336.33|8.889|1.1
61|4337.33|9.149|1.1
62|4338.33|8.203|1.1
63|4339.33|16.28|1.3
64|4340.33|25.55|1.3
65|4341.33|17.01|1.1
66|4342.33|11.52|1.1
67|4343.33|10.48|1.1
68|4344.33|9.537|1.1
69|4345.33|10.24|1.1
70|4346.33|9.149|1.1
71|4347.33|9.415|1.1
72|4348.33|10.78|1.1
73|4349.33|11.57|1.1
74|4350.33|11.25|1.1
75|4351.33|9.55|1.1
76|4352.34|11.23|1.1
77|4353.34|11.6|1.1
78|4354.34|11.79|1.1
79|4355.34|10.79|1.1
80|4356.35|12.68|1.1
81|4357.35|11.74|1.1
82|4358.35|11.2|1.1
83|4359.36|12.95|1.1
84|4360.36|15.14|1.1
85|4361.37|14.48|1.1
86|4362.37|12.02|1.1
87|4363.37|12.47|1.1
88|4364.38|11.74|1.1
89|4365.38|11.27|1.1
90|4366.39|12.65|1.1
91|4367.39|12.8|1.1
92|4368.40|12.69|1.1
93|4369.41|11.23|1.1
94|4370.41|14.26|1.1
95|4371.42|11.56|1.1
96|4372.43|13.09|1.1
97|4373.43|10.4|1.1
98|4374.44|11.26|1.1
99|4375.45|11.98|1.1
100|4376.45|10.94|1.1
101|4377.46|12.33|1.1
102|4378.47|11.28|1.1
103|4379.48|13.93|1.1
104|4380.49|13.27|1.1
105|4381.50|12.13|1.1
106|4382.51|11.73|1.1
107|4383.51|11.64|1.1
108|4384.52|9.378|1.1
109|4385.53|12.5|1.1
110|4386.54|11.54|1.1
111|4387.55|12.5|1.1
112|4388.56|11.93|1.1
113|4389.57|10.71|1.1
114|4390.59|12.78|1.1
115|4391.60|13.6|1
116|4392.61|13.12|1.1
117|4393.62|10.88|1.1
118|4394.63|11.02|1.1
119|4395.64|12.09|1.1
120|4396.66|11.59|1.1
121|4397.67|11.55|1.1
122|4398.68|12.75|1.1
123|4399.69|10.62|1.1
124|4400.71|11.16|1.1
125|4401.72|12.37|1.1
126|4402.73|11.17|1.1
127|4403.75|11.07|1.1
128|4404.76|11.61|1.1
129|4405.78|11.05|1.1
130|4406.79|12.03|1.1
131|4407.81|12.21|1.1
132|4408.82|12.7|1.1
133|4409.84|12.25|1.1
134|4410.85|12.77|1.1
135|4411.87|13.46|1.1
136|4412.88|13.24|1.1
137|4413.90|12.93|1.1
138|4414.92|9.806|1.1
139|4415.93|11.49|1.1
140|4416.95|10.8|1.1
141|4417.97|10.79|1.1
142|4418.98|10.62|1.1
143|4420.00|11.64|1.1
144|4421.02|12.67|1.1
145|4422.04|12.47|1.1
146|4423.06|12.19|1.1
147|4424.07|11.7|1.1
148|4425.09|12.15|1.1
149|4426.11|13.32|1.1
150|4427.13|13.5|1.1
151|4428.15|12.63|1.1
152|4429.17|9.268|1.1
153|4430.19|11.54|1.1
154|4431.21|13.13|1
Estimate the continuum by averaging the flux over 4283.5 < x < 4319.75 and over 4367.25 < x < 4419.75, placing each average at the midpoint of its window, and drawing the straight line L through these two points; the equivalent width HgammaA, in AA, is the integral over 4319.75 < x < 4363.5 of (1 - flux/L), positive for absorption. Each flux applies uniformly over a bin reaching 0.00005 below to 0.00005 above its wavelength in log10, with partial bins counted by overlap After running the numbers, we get -0.5 AA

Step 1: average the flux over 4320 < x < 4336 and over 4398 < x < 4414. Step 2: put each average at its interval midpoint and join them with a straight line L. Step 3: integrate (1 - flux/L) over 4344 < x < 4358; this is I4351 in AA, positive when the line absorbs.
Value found 1.0 AA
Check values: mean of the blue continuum 11.5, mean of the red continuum 12.1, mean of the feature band 10.8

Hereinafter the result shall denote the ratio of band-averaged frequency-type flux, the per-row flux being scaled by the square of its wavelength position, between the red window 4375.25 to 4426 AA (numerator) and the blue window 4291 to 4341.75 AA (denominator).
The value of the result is 1.04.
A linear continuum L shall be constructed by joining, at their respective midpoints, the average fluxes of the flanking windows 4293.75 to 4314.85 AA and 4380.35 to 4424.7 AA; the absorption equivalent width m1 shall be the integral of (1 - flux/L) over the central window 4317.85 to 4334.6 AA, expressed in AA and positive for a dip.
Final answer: -0.89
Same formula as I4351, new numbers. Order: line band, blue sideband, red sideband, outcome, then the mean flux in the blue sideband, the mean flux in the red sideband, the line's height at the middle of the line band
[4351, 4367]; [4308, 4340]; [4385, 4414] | -0.4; 11.7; 12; 11.8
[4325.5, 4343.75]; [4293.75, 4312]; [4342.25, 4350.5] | -2.7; 11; 10.4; 10.5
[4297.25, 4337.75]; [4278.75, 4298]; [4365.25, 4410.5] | 1.4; 11.8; 11.9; 11.8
